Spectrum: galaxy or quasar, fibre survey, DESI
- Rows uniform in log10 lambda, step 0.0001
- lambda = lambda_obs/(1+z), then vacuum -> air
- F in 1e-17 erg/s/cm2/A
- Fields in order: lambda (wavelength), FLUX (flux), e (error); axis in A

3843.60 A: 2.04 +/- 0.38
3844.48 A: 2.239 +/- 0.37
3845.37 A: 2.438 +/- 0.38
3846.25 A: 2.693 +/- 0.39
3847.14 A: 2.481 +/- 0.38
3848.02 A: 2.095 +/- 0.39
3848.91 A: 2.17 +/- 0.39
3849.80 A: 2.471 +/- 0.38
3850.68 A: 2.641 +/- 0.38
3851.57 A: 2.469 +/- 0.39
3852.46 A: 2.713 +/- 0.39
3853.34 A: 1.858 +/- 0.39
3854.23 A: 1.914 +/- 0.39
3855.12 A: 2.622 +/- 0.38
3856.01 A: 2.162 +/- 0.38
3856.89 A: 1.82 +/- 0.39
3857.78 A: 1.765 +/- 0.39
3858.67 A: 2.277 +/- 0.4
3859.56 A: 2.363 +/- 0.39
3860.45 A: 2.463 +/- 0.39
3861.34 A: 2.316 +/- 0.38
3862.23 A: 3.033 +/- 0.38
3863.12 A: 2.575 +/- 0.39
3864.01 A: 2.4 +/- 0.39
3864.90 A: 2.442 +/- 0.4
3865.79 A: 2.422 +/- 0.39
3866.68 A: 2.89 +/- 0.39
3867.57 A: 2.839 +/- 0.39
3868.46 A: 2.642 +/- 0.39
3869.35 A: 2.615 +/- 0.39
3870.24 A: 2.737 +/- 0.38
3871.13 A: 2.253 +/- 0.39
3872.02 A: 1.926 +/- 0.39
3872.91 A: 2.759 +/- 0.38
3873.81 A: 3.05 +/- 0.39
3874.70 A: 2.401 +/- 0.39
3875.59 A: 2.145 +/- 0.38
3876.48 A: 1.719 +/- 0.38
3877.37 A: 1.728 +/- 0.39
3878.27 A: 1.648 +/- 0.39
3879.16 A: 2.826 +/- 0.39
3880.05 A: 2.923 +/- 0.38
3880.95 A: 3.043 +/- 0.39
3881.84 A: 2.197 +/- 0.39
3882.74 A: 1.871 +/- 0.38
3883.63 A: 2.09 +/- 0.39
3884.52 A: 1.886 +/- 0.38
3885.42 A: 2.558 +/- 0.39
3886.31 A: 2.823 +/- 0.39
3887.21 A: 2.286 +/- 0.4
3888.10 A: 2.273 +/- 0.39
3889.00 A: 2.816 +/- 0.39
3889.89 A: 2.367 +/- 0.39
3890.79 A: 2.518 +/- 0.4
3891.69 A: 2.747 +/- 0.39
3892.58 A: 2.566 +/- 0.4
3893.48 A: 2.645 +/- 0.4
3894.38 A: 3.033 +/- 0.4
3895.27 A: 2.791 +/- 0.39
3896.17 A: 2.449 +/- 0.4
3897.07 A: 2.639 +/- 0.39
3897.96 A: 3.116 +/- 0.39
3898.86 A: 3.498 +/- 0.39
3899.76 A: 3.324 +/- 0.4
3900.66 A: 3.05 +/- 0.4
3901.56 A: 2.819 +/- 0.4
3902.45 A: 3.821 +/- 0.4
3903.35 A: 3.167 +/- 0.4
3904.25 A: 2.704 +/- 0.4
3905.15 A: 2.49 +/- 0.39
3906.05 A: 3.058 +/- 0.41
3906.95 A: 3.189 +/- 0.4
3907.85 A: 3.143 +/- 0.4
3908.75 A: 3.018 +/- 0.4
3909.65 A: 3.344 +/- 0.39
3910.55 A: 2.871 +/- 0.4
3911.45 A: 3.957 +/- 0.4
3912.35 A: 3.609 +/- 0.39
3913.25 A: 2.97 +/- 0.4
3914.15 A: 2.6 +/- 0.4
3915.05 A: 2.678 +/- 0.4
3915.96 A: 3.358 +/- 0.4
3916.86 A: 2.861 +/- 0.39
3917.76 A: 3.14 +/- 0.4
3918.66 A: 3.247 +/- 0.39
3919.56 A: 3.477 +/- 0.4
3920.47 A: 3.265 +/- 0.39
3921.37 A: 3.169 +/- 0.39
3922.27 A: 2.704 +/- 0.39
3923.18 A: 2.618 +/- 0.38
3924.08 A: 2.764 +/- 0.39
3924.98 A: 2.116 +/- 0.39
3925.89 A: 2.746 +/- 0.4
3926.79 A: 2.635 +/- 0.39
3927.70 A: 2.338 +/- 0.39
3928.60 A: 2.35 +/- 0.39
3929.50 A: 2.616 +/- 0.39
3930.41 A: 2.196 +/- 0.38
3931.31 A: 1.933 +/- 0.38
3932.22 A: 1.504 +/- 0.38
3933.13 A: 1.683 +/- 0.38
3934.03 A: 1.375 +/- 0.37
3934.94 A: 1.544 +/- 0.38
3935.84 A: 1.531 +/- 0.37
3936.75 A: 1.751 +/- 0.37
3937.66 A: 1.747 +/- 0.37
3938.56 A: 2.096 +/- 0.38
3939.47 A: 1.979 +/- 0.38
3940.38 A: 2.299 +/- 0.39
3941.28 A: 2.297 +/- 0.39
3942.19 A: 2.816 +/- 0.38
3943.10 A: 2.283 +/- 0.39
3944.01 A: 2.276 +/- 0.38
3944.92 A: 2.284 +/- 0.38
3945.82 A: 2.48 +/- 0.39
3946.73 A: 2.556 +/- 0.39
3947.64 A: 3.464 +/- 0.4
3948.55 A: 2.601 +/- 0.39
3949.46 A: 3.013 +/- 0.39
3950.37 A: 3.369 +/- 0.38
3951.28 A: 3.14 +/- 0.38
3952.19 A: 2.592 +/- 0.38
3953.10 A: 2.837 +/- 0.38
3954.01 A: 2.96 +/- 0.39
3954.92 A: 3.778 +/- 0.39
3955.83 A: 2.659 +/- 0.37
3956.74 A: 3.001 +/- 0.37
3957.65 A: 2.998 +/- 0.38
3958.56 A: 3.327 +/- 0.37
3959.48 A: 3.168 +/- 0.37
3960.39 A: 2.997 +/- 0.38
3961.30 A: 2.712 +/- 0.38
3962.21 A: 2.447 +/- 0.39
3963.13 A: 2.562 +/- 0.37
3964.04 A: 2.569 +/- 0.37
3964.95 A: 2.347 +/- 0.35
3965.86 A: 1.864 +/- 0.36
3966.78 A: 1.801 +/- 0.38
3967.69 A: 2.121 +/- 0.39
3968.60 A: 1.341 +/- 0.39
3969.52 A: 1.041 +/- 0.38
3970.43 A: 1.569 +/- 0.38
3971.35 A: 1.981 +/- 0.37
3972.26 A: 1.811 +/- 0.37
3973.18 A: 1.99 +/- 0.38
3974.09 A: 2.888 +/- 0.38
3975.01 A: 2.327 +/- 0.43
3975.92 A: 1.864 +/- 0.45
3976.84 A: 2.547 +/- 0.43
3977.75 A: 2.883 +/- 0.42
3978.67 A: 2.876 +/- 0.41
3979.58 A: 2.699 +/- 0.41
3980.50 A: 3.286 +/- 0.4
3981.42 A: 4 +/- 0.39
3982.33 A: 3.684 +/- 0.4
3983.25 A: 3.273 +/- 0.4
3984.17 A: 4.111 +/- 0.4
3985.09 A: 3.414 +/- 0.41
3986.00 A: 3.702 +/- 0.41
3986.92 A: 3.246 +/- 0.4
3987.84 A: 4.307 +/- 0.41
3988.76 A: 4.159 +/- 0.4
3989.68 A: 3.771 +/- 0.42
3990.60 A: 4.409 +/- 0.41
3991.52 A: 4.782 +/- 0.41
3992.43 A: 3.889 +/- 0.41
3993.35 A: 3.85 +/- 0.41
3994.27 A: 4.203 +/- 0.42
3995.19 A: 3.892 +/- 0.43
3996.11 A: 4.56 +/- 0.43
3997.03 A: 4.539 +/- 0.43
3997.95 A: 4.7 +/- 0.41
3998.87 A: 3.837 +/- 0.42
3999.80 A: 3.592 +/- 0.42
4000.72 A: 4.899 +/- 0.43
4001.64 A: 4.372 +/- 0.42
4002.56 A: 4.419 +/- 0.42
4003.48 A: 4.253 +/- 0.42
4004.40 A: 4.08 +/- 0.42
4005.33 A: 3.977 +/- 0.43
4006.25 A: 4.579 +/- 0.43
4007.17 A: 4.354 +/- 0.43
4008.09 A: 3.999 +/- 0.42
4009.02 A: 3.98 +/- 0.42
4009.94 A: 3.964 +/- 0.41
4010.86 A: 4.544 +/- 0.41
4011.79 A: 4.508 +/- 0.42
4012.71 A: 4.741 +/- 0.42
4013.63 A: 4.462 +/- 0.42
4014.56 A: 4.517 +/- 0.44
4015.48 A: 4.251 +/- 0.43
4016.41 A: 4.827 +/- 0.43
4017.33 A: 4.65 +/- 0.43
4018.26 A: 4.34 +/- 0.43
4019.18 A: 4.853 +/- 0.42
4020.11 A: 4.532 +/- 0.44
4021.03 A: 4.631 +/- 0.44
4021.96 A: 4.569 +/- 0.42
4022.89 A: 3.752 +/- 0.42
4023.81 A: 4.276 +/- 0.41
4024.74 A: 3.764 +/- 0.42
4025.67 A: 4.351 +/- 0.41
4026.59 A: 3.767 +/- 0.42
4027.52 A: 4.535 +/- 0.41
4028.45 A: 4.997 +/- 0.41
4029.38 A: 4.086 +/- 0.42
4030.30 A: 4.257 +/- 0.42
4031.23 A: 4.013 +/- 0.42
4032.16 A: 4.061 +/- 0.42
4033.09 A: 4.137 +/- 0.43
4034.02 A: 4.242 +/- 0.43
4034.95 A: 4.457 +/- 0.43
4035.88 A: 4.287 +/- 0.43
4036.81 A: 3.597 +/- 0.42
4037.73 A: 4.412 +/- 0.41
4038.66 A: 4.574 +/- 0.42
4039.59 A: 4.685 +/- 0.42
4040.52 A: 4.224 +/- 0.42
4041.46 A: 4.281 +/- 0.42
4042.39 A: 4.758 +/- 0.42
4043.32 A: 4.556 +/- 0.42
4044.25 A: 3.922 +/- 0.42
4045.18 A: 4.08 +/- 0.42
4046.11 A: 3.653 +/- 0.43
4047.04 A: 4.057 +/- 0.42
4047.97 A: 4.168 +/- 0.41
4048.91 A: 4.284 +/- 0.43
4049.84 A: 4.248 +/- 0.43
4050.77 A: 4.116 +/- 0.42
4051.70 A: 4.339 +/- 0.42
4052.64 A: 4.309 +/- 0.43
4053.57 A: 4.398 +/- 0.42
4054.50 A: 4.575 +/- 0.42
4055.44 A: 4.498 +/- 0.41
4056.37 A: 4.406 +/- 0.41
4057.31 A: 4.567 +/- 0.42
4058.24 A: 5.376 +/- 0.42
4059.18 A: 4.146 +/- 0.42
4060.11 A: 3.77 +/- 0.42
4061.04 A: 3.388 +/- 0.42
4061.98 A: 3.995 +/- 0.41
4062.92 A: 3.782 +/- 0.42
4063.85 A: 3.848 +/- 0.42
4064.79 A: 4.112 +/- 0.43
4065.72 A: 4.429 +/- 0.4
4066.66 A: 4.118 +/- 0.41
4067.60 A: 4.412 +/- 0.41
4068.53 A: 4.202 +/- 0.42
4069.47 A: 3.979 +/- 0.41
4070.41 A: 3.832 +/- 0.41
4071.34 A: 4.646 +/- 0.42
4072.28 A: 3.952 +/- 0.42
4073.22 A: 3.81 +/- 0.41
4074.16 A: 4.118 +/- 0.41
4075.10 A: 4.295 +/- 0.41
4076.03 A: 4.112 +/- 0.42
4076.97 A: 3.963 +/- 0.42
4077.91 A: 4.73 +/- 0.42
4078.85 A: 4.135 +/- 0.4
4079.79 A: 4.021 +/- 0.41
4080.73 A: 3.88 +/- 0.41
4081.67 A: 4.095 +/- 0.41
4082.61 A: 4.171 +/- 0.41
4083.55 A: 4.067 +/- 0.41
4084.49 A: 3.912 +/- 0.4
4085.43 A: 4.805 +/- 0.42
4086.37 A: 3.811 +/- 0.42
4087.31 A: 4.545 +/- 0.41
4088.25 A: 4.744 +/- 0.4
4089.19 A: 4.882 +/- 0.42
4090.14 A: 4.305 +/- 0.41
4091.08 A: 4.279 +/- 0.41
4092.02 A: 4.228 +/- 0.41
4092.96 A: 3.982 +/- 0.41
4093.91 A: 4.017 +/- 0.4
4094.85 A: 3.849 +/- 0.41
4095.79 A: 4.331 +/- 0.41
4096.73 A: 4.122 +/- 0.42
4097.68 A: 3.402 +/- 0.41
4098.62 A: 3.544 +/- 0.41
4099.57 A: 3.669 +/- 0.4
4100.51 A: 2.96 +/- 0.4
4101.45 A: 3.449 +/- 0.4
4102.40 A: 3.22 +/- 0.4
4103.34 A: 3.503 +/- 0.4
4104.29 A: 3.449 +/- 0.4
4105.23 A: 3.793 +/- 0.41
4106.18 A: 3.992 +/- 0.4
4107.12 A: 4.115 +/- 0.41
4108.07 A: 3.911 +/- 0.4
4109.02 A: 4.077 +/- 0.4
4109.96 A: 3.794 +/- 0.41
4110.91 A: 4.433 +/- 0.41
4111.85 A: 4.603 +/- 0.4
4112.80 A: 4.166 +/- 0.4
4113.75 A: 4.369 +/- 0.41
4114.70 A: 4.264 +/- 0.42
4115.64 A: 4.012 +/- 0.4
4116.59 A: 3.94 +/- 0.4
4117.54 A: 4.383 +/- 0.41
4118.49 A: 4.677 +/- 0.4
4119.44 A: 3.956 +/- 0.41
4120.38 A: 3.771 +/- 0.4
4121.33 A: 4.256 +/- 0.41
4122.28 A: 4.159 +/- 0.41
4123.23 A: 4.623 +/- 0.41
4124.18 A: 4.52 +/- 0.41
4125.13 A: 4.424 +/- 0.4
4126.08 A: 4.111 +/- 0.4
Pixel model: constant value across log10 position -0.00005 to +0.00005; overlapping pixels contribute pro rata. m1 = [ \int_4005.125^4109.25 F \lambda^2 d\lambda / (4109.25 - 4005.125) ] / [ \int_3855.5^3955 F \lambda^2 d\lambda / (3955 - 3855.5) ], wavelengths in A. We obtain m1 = 1.73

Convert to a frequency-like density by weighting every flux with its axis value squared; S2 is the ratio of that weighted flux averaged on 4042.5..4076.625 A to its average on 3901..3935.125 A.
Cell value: 1.6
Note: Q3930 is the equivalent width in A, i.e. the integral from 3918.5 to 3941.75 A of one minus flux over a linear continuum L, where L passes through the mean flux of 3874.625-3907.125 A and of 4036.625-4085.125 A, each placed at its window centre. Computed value 5.3 A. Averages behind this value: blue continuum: 2.63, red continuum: 4.2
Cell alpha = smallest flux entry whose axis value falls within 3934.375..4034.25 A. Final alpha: 1.041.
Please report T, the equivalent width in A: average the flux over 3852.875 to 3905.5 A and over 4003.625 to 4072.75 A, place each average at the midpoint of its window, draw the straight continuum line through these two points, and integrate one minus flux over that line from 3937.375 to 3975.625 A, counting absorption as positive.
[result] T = 10.0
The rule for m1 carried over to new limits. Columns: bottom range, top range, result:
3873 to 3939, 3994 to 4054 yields 1.74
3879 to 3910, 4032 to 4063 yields 1.66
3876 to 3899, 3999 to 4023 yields 1.87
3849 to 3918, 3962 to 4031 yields 1.48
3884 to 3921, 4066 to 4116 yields 1.52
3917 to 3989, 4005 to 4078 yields 1.70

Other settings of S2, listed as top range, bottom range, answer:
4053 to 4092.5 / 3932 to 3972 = 1.88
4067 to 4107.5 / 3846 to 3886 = 1.90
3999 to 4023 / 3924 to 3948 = 2.07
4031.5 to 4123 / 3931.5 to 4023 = 1.34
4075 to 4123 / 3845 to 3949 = 1.76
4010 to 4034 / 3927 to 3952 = 1.99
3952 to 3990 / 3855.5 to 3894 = 1.22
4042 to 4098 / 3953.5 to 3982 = 1.74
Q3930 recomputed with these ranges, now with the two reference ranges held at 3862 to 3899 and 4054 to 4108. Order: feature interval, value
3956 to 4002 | 1.97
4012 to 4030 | -4.04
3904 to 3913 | -1.34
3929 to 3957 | 5.66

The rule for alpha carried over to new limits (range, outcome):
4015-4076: 3.388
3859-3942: 1.375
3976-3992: 2.547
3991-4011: 3.592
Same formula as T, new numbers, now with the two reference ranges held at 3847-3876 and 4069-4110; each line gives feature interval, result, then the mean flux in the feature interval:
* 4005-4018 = -3.4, 4.39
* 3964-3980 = 5.3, 2.13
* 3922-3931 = 1.2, 2.5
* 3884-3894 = 0.4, 2.5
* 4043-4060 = -2.5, 4.3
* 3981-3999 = -3.8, 4.02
